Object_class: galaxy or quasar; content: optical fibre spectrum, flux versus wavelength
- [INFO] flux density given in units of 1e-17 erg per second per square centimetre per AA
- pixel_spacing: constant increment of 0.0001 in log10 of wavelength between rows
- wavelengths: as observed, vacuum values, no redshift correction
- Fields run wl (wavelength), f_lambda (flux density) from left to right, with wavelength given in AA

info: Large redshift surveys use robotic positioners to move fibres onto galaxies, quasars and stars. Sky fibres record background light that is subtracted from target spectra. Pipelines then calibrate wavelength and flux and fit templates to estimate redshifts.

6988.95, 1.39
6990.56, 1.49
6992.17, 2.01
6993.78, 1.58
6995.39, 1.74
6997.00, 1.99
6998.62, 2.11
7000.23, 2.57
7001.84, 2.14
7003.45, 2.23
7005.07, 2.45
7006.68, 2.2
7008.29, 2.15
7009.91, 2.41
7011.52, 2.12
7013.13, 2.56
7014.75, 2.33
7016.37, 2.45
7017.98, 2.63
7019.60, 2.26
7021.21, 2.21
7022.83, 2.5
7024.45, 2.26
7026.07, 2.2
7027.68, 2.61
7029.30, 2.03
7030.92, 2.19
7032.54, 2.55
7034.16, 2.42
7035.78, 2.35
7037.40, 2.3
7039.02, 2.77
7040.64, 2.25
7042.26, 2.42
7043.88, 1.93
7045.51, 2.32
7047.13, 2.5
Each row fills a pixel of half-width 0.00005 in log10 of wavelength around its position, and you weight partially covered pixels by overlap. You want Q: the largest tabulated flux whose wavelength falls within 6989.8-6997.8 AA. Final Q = 2.01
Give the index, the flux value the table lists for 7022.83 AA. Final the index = 2.5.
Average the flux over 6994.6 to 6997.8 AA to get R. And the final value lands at 1.87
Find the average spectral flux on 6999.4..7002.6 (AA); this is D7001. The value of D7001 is 2.36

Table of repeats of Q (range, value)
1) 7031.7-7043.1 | 2.77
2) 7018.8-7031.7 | 2.61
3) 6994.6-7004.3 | 2.57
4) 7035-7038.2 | 2.35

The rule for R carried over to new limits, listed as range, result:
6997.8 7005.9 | 2.3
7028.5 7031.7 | 2.11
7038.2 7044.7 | 2.34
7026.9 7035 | 2.36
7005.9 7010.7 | 2.25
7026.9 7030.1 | 2.32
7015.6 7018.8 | 2.54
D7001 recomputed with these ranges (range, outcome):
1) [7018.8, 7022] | 2.24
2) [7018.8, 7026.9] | 2.29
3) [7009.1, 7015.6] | 2.35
